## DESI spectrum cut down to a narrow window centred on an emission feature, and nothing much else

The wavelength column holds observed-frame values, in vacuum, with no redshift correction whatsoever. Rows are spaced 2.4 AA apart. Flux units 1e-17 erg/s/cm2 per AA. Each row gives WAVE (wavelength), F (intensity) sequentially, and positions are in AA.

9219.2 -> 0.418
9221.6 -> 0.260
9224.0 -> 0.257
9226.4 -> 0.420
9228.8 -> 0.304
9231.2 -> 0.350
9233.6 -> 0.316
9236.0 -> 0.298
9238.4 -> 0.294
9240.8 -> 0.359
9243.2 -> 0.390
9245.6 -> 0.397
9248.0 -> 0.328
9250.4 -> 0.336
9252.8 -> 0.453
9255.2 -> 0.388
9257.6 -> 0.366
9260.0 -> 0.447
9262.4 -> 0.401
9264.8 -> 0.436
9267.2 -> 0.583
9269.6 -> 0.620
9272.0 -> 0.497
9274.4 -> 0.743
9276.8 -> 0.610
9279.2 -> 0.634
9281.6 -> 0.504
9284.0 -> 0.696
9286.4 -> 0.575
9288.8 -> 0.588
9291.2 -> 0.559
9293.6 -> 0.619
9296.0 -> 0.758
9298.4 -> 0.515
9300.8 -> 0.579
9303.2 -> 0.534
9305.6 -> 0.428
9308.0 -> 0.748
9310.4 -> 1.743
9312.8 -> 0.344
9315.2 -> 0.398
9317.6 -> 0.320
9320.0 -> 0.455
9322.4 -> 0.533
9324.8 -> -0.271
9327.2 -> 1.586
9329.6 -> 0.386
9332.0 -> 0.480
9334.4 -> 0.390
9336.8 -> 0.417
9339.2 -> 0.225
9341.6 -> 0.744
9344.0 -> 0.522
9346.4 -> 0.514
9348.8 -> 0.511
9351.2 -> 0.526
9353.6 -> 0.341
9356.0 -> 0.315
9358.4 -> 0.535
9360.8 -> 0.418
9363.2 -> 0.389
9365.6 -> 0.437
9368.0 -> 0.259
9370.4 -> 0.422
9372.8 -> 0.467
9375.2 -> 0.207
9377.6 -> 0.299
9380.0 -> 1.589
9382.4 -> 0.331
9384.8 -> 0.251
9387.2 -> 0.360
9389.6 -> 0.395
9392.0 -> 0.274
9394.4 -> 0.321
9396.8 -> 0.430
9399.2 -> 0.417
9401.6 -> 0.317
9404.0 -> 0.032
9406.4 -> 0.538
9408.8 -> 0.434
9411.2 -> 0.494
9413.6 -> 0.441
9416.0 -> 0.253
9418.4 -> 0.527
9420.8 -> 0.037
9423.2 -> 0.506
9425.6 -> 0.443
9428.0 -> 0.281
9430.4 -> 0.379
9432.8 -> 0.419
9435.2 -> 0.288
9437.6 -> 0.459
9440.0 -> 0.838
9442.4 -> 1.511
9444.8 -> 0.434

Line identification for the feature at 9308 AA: Mg II 2798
